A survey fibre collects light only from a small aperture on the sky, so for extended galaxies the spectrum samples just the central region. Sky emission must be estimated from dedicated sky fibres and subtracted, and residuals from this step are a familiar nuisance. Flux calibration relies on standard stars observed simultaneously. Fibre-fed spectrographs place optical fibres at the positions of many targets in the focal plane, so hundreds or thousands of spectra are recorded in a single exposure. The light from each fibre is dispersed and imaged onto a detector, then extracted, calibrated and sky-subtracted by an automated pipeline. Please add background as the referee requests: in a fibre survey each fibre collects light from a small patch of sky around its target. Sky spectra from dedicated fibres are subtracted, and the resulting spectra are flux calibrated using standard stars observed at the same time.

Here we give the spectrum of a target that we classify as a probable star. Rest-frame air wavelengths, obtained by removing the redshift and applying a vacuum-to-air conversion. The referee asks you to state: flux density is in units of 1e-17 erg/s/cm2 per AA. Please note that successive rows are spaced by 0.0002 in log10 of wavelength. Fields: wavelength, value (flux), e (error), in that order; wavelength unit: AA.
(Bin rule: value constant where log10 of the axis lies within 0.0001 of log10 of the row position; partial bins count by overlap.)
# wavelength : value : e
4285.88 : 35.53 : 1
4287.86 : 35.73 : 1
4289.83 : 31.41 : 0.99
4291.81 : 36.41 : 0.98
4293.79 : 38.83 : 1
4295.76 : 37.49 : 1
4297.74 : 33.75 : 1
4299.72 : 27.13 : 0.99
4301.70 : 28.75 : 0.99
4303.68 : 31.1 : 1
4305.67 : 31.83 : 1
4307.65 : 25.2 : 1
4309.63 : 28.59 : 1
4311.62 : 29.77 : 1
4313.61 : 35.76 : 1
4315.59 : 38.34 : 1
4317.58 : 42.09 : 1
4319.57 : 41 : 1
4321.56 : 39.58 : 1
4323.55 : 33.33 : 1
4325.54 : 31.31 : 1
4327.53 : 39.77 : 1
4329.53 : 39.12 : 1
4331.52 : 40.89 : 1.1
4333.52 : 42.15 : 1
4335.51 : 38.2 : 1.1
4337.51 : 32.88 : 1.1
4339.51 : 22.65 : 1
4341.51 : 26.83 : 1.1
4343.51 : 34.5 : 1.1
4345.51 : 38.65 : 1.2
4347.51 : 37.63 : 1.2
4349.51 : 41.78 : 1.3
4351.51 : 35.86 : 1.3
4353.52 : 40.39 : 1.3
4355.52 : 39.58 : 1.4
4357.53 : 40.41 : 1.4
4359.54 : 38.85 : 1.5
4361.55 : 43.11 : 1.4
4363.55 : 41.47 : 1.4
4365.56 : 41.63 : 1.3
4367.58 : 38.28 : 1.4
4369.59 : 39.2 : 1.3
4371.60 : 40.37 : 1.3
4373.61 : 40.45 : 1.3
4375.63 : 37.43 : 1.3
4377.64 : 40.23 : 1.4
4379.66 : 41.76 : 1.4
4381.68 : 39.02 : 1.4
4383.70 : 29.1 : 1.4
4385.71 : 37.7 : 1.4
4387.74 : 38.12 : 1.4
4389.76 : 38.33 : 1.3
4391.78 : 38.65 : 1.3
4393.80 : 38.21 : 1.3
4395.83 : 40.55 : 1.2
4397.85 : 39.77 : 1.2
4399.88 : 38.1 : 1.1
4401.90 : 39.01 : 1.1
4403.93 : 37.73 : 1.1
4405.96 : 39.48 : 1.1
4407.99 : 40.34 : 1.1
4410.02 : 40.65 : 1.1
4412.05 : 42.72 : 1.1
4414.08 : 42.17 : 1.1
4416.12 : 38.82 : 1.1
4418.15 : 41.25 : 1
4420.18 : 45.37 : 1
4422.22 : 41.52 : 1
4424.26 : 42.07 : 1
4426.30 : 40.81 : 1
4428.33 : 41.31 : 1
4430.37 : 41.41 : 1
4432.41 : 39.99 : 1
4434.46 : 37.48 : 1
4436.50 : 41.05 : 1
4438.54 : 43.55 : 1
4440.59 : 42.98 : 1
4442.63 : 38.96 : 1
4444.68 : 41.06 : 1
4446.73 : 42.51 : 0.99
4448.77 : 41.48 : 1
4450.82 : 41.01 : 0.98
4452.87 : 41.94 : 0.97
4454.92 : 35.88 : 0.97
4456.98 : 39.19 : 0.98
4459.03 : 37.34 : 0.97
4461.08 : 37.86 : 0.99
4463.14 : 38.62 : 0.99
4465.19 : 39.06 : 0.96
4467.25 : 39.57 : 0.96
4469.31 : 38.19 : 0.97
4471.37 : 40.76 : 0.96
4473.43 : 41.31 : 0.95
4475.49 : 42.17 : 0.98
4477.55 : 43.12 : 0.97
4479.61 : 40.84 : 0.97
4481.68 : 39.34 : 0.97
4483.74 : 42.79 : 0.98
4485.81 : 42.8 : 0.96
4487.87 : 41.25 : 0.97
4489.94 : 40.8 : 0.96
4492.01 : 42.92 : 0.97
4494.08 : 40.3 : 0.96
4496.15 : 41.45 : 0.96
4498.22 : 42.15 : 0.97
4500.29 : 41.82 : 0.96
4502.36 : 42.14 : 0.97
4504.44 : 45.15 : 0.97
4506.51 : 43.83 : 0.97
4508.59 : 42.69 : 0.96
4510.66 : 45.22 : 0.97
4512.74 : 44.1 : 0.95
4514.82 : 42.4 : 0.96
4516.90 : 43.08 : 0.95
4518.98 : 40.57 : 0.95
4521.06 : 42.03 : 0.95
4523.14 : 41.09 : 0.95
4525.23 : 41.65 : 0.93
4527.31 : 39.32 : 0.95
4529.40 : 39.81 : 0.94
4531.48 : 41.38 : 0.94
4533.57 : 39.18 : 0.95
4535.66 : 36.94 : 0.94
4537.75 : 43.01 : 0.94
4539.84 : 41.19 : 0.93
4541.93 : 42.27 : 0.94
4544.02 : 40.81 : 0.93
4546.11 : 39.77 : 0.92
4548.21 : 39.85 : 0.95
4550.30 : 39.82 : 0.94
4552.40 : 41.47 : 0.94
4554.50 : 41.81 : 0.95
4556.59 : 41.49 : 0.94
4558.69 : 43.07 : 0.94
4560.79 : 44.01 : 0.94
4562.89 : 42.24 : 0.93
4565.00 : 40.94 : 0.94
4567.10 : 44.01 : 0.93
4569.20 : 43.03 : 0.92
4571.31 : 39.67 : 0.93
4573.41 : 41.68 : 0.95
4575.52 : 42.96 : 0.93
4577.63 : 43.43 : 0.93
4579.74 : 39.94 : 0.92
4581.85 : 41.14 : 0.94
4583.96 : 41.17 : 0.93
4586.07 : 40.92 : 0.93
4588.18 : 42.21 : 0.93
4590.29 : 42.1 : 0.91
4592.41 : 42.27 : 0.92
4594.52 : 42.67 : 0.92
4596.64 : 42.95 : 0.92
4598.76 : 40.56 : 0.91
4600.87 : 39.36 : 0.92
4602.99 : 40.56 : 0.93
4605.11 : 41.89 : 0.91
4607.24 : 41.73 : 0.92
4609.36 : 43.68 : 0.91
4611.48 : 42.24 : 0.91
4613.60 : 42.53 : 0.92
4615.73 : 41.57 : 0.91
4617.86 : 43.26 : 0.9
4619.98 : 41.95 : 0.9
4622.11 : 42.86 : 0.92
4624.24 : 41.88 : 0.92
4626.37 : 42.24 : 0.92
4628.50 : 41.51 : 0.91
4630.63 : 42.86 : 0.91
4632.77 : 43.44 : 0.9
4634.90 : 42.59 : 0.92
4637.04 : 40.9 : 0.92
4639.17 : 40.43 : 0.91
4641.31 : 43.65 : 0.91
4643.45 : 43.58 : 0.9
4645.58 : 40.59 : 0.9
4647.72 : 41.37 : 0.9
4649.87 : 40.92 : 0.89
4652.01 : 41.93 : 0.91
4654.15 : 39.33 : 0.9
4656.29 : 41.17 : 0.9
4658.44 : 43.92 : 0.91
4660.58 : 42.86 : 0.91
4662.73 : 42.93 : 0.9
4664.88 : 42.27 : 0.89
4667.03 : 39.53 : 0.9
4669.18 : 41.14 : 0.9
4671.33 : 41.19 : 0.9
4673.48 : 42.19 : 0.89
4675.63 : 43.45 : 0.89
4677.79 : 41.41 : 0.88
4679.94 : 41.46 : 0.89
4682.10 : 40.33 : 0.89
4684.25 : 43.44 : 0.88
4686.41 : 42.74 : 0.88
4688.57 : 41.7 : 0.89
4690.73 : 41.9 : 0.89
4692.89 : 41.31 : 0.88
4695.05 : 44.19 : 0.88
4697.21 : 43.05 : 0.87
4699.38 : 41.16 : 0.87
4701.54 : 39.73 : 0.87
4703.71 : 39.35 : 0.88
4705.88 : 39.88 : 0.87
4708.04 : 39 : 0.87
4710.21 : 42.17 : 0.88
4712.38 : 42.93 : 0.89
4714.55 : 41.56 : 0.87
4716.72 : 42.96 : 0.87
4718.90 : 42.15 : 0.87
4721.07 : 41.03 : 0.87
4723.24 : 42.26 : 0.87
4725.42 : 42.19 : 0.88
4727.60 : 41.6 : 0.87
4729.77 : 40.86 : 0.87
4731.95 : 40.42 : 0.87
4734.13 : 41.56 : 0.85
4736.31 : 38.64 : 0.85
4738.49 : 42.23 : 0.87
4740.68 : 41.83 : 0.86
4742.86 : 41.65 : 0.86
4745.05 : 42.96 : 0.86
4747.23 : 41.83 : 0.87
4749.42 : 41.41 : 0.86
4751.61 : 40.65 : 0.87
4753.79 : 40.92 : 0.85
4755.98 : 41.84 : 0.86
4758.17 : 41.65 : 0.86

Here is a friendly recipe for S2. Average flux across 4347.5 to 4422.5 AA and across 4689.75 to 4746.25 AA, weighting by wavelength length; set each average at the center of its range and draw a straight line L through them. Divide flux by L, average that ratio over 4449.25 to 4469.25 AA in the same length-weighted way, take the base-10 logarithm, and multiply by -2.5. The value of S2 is 0.029 mag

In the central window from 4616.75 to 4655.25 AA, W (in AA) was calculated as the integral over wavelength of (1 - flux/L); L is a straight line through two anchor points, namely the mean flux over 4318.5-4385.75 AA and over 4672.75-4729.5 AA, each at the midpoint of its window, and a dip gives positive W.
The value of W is -0.9 AA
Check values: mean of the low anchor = 37.8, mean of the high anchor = 41.7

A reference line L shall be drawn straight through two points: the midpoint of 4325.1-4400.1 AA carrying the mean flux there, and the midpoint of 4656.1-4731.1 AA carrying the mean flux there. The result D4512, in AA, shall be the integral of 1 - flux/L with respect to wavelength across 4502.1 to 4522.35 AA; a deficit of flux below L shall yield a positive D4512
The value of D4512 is -1.7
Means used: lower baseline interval 38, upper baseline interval 41.7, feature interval 43.1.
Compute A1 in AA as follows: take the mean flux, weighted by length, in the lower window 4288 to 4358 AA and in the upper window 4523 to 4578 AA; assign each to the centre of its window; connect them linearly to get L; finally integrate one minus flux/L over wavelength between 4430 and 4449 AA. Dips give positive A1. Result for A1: -1.33 AA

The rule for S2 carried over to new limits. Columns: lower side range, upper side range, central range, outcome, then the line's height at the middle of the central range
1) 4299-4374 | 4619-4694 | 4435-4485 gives -0.05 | 38.5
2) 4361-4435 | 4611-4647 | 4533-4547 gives 0.02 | 41.3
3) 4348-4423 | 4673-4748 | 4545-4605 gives -0.02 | 40.8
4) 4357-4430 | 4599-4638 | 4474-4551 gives -0.02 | 41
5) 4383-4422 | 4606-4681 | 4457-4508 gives -0.02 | 40.3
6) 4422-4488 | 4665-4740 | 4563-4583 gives -0.02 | 41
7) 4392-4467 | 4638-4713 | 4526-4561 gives 0.00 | 40.9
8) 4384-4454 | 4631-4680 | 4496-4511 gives -0.06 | 40.9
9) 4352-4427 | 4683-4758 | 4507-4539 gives -0.03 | 40.5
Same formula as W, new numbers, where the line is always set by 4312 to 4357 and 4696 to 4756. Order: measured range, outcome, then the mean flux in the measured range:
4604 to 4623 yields -1.11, 42.4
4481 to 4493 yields -0.96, 41.7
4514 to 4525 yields -0.80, 41.8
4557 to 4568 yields -0.91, 42.7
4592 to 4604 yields -0.44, 41.4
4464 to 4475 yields -0.42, 39.9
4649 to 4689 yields -1.08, 41.8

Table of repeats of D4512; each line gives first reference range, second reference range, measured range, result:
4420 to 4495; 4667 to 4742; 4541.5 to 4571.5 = -0.5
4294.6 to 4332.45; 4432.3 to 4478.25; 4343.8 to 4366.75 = -2.3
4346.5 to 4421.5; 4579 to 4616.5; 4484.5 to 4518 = -1.6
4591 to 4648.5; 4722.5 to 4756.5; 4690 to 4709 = 0.3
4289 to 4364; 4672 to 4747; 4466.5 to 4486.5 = -1.6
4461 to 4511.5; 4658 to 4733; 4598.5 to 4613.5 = 0.0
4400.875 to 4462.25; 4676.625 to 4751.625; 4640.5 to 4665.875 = -0.4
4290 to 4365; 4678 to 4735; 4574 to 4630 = -2.7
